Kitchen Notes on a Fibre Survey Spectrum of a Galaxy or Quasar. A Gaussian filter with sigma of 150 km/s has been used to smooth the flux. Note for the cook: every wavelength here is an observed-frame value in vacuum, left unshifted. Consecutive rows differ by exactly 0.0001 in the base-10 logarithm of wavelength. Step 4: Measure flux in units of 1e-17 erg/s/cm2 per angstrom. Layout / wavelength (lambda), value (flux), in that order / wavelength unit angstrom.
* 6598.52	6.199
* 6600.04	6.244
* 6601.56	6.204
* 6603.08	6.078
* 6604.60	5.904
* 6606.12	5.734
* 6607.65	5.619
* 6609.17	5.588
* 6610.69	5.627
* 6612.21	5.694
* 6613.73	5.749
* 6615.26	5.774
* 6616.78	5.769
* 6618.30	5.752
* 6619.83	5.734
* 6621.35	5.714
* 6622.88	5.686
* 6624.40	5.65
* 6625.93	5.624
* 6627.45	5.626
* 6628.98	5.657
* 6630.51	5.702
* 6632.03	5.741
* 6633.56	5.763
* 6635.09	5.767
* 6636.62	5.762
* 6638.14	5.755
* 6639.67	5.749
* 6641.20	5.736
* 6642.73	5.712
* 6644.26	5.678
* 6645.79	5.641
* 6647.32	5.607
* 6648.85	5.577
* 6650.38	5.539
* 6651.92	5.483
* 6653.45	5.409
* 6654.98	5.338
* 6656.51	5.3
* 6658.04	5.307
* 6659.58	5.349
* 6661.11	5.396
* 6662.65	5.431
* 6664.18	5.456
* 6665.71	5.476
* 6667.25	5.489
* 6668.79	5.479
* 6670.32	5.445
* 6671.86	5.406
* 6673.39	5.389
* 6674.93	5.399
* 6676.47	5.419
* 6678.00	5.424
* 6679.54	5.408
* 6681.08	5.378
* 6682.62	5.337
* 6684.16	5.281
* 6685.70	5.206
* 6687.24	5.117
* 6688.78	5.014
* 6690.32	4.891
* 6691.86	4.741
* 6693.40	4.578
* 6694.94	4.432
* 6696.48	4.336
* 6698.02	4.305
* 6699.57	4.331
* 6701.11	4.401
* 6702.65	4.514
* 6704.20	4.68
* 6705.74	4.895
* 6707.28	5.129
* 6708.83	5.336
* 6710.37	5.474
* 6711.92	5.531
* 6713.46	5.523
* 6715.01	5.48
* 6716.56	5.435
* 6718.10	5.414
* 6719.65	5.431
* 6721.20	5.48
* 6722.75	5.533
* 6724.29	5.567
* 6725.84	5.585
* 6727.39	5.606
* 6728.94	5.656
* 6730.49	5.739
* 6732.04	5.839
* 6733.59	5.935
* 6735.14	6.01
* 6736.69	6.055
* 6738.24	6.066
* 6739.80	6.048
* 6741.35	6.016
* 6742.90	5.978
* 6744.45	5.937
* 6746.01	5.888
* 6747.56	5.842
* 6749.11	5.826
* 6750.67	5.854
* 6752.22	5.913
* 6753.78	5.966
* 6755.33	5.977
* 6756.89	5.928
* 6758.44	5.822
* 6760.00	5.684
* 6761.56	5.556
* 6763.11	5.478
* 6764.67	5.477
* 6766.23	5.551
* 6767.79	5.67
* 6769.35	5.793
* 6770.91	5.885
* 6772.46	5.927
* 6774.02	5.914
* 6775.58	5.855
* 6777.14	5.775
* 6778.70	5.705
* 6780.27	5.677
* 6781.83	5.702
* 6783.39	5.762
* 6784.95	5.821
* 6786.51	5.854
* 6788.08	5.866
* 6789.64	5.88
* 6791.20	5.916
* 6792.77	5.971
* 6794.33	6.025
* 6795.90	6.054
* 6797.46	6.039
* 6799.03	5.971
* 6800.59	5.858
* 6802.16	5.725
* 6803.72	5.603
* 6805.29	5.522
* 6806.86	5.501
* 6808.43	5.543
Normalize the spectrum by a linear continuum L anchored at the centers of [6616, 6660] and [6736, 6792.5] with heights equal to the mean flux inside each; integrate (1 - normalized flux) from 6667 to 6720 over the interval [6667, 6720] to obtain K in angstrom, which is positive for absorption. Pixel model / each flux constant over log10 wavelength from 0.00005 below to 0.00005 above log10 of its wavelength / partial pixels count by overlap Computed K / 5.6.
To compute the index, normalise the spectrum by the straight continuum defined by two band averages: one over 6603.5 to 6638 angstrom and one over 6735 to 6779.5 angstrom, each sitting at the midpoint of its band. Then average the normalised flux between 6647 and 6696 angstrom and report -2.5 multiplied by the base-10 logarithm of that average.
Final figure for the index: 0.093 mag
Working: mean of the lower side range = 5.72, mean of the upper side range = 5.84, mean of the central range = 5.29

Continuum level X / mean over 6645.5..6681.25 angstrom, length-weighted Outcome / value 5.44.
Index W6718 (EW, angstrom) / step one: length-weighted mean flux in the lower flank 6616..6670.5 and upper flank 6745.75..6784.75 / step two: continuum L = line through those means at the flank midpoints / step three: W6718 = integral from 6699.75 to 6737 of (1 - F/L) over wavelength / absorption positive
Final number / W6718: 2.0 angstrom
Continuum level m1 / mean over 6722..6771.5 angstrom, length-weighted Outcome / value 5.8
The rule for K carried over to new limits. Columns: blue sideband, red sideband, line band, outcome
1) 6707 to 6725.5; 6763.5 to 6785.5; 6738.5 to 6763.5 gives -1.1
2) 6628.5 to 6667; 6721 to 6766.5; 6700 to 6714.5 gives 1.7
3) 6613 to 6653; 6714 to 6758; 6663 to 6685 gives 1.2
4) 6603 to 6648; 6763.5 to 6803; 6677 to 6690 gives 1.1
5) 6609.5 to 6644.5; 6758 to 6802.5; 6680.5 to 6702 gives 3.5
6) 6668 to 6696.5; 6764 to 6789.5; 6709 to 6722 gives -0.2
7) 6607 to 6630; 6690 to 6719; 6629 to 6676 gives -1.4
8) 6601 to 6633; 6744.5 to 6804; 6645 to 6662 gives 0.9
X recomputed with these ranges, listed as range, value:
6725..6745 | 5.88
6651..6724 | 5.19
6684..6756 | 5.4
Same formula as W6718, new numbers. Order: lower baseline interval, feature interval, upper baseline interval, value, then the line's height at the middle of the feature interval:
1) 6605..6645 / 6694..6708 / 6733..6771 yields 2.98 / 5.79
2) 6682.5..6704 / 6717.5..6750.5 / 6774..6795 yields -3.57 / 5.22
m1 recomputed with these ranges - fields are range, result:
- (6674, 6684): 5.38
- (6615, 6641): 5.72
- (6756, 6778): 5.74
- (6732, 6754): 5.95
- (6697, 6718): 5.01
